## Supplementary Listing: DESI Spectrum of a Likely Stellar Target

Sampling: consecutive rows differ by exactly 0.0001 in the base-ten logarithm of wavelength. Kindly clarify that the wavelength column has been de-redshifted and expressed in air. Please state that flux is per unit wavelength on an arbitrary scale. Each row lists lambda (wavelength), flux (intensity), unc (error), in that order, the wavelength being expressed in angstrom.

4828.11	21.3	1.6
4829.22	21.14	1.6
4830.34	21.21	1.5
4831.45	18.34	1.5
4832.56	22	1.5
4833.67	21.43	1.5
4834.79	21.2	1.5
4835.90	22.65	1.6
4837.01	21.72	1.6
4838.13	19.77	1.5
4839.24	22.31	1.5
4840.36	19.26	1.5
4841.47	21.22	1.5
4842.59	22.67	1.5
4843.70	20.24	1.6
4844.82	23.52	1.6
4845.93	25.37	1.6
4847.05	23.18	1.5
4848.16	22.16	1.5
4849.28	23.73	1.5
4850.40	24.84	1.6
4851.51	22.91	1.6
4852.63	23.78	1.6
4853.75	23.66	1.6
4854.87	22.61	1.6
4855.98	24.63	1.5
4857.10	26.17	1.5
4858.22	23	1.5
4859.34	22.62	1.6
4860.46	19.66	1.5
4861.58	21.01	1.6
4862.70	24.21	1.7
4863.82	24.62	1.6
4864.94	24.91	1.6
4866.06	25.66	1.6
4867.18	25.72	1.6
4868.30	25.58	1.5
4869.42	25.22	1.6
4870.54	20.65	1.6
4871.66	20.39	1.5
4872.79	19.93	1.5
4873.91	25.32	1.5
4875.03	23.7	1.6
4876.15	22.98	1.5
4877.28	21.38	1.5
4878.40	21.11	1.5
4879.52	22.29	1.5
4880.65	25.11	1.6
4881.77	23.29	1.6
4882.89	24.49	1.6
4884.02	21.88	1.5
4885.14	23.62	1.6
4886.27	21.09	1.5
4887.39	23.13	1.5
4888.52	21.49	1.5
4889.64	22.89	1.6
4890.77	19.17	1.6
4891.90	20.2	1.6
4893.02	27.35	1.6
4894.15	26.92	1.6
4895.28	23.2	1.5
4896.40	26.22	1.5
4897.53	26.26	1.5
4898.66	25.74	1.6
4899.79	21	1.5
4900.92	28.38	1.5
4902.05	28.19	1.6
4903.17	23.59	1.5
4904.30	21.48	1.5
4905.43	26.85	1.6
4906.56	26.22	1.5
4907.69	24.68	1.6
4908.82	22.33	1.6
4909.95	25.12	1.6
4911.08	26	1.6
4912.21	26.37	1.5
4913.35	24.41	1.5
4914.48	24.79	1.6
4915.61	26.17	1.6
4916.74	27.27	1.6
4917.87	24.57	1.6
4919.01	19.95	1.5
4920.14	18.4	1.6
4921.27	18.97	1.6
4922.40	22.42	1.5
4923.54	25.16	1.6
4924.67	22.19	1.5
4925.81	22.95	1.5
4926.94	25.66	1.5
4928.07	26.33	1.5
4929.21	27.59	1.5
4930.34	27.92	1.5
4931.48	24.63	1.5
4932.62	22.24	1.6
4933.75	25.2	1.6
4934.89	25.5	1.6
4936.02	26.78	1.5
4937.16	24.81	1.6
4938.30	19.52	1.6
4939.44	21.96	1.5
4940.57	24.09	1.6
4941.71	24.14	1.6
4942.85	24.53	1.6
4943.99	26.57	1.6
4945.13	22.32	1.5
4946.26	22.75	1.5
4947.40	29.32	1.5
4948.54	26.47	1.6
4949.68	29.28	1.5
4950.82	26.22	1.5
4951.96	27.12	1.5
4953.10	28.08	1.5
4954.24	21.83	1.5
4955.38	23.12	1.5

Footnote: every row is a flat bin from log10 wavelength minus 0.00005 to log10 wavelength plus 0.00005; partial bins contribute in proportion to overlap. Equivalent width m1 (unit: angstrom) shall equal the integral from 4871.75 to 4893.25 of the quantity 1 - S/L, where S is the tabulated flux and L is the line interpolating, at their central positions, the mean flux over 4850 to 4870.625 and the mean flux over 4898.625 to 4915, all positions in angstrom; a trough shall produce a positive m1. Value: 1.63 angstrom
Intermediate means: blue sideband 23.8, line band 22.5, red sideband 25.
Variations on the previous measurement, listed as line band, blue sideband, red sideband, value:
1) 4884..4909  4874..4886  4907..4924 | -0.73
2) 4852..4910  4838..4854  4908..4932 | -0.64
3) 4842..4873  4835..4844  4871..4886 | -2.02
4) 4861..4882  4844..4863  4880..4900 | 0.09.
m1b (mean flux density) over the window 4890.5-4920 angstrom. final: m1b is 24.7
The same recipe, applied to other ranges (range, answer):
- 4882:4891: 22.4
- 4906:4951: 24.5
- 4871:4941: 23.8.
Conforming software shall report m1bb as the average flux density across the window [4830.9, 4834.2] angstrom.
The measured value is 20.6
